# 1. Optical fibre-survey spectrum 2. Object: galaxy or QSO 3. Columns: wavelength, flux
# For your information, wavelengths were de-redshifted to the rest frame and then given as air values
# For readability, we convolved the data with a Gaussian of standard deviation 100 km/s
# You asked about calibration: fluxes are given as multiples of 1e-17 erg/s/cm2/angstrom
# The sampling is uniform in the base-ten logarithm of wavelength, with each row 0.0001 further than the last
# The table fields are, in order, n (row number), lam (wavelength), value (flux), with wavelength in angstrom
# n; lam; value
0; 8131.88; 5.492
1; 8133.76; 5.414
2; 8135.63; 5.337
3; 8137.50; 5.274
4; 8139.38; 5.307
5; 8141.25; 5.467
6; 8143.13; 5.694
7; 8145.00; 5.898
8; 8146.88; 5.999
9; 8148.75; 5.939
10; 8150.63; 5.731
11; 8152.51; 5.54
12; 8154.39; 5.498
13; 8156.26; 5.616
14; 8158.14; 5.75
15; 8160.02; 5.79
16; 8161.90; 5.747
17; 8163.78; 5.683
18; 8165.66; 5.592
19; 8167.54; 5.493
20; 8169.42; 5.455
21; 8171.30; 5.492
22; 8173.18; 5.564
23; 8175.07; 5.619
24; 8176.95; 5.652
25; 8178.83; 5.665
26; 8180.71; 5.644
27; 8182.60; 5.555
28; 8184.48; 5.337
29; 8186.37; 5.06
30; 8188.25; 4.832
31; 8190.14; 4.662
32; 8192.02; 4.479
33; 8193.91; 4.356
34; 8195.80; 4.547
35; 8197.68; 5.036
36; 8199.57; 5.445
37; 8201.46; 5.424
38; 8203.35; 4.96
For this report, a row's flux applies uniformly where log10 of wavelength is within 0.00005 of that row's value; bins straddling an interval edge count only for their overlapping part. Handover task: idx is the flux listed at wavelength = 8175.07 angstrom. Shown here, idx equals 5.619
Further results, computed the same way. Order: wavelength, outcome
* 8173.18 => 5.564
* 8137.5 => 5.274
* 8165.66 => 5.592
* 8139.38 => 5.307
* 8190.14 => 4.662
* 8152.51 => 5.54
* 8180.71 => 5.644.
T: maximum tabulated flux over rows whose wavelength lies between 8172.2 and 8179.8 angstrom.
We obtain 5.665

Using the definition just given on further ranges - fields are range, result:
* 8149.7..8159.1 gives 5.75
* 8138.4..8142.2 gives 5.467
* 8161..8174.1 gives 5.747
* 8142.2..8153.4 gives 5.999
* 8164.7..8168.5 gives 5.592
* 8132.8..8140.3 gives 5.414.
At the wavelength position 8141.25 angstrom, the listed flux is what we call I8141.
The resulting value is 5.467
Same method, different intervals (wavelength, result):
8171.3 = 5.492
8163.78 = 5.683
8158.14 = 5.75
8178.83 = 5.665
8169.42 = 5.455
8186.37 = 5.06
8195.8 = 4.547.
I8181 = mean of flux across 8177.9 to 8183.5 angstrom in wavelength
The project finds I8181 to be 5.62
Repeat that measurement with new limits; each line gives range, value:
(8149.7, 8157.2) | 5.6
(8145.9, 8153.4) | 5.8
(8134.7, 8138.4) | 5.31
